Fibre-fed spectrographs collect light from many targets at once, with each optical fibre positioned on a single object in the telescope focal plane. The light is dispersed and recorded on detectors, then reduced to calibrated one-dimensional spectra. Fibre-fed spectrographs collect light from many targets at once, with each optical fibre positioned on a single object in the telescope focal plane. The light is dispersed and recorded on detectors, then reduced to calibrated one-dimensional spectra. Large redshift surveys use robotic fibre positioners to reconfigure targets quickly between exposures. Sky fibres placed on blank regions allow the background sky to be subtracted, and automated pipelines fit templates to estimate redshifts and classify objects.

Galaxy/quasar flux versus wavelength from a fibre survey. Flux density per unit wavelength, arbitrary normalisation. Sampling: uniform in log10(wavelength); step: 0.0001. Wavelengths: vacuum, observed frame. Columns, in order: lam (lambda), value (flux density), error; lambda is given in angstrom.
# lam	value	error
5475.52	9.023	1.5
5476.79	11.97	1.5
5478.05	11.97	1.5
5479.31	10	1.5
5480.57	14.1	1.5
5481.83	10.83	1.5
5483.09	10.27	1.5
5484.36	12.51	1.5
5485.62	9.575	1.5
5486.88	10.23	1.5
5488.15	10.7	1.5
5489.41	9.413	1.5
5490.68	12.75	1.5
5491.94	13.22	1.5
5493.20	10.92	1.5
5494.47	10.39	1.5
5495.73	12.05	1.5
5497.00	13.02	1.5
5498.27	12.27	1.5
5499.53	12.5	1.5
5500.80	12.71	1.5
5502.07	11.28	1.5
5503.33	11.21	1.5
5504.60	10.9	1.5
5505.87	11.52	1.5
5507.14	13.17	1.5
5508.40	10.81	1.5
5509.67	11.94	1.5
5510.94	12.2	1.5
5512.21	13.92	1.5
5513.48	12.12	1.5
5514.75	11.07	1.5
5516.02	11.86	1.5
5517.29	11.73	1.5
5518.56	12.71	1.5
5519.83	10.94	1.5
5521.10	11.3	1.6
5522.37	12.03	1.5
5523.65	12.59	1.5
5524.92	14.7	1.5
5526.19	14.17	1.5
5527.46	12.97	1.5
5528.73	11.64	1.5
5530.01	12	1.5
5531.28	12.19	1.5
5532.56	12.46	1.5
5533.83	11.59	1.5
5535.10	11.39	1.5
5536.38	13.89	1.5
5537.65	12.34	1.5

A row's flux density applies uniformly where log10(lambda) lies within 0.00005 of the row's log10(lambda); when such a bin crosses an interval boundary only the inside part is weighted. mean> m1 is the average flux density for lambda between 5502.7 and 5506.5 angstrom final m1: 11.2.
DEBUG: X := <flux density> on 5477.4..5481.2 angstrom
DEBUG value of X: 12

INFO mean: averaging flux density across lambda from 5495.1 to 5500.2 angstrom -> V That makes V 12.5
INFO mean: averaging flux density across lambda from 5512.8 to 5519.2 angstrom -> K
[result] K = 11.9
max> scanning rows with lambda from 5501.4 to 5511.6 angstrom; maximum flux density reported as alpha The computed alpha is 13.17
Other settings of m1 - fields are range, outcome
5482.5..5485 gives 11.4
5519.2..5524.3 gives 11.7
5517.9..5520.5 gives 11.8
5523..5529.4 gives 13.2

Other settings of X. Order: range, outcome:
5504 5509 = 11.6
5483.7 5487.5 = 10.8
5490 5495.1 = 11.8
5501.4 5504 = 11.3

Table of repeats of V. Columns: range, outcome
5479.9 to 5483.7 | 11.7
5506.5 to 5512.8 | 12.4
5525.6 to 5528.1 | 13.6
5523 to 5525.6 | 13.6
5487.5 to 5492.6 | 11.5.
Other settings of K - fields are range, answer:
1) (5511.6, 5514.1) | 13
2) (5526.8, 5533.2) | 12.3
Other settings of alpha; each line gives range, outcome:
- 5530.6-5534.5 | 12.46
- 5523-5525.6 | 14.7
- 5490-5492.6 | 13.22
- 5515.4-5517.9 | 11.86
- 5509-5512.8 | 13.92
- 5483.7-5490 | 12.51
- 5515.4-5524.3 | 12.71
